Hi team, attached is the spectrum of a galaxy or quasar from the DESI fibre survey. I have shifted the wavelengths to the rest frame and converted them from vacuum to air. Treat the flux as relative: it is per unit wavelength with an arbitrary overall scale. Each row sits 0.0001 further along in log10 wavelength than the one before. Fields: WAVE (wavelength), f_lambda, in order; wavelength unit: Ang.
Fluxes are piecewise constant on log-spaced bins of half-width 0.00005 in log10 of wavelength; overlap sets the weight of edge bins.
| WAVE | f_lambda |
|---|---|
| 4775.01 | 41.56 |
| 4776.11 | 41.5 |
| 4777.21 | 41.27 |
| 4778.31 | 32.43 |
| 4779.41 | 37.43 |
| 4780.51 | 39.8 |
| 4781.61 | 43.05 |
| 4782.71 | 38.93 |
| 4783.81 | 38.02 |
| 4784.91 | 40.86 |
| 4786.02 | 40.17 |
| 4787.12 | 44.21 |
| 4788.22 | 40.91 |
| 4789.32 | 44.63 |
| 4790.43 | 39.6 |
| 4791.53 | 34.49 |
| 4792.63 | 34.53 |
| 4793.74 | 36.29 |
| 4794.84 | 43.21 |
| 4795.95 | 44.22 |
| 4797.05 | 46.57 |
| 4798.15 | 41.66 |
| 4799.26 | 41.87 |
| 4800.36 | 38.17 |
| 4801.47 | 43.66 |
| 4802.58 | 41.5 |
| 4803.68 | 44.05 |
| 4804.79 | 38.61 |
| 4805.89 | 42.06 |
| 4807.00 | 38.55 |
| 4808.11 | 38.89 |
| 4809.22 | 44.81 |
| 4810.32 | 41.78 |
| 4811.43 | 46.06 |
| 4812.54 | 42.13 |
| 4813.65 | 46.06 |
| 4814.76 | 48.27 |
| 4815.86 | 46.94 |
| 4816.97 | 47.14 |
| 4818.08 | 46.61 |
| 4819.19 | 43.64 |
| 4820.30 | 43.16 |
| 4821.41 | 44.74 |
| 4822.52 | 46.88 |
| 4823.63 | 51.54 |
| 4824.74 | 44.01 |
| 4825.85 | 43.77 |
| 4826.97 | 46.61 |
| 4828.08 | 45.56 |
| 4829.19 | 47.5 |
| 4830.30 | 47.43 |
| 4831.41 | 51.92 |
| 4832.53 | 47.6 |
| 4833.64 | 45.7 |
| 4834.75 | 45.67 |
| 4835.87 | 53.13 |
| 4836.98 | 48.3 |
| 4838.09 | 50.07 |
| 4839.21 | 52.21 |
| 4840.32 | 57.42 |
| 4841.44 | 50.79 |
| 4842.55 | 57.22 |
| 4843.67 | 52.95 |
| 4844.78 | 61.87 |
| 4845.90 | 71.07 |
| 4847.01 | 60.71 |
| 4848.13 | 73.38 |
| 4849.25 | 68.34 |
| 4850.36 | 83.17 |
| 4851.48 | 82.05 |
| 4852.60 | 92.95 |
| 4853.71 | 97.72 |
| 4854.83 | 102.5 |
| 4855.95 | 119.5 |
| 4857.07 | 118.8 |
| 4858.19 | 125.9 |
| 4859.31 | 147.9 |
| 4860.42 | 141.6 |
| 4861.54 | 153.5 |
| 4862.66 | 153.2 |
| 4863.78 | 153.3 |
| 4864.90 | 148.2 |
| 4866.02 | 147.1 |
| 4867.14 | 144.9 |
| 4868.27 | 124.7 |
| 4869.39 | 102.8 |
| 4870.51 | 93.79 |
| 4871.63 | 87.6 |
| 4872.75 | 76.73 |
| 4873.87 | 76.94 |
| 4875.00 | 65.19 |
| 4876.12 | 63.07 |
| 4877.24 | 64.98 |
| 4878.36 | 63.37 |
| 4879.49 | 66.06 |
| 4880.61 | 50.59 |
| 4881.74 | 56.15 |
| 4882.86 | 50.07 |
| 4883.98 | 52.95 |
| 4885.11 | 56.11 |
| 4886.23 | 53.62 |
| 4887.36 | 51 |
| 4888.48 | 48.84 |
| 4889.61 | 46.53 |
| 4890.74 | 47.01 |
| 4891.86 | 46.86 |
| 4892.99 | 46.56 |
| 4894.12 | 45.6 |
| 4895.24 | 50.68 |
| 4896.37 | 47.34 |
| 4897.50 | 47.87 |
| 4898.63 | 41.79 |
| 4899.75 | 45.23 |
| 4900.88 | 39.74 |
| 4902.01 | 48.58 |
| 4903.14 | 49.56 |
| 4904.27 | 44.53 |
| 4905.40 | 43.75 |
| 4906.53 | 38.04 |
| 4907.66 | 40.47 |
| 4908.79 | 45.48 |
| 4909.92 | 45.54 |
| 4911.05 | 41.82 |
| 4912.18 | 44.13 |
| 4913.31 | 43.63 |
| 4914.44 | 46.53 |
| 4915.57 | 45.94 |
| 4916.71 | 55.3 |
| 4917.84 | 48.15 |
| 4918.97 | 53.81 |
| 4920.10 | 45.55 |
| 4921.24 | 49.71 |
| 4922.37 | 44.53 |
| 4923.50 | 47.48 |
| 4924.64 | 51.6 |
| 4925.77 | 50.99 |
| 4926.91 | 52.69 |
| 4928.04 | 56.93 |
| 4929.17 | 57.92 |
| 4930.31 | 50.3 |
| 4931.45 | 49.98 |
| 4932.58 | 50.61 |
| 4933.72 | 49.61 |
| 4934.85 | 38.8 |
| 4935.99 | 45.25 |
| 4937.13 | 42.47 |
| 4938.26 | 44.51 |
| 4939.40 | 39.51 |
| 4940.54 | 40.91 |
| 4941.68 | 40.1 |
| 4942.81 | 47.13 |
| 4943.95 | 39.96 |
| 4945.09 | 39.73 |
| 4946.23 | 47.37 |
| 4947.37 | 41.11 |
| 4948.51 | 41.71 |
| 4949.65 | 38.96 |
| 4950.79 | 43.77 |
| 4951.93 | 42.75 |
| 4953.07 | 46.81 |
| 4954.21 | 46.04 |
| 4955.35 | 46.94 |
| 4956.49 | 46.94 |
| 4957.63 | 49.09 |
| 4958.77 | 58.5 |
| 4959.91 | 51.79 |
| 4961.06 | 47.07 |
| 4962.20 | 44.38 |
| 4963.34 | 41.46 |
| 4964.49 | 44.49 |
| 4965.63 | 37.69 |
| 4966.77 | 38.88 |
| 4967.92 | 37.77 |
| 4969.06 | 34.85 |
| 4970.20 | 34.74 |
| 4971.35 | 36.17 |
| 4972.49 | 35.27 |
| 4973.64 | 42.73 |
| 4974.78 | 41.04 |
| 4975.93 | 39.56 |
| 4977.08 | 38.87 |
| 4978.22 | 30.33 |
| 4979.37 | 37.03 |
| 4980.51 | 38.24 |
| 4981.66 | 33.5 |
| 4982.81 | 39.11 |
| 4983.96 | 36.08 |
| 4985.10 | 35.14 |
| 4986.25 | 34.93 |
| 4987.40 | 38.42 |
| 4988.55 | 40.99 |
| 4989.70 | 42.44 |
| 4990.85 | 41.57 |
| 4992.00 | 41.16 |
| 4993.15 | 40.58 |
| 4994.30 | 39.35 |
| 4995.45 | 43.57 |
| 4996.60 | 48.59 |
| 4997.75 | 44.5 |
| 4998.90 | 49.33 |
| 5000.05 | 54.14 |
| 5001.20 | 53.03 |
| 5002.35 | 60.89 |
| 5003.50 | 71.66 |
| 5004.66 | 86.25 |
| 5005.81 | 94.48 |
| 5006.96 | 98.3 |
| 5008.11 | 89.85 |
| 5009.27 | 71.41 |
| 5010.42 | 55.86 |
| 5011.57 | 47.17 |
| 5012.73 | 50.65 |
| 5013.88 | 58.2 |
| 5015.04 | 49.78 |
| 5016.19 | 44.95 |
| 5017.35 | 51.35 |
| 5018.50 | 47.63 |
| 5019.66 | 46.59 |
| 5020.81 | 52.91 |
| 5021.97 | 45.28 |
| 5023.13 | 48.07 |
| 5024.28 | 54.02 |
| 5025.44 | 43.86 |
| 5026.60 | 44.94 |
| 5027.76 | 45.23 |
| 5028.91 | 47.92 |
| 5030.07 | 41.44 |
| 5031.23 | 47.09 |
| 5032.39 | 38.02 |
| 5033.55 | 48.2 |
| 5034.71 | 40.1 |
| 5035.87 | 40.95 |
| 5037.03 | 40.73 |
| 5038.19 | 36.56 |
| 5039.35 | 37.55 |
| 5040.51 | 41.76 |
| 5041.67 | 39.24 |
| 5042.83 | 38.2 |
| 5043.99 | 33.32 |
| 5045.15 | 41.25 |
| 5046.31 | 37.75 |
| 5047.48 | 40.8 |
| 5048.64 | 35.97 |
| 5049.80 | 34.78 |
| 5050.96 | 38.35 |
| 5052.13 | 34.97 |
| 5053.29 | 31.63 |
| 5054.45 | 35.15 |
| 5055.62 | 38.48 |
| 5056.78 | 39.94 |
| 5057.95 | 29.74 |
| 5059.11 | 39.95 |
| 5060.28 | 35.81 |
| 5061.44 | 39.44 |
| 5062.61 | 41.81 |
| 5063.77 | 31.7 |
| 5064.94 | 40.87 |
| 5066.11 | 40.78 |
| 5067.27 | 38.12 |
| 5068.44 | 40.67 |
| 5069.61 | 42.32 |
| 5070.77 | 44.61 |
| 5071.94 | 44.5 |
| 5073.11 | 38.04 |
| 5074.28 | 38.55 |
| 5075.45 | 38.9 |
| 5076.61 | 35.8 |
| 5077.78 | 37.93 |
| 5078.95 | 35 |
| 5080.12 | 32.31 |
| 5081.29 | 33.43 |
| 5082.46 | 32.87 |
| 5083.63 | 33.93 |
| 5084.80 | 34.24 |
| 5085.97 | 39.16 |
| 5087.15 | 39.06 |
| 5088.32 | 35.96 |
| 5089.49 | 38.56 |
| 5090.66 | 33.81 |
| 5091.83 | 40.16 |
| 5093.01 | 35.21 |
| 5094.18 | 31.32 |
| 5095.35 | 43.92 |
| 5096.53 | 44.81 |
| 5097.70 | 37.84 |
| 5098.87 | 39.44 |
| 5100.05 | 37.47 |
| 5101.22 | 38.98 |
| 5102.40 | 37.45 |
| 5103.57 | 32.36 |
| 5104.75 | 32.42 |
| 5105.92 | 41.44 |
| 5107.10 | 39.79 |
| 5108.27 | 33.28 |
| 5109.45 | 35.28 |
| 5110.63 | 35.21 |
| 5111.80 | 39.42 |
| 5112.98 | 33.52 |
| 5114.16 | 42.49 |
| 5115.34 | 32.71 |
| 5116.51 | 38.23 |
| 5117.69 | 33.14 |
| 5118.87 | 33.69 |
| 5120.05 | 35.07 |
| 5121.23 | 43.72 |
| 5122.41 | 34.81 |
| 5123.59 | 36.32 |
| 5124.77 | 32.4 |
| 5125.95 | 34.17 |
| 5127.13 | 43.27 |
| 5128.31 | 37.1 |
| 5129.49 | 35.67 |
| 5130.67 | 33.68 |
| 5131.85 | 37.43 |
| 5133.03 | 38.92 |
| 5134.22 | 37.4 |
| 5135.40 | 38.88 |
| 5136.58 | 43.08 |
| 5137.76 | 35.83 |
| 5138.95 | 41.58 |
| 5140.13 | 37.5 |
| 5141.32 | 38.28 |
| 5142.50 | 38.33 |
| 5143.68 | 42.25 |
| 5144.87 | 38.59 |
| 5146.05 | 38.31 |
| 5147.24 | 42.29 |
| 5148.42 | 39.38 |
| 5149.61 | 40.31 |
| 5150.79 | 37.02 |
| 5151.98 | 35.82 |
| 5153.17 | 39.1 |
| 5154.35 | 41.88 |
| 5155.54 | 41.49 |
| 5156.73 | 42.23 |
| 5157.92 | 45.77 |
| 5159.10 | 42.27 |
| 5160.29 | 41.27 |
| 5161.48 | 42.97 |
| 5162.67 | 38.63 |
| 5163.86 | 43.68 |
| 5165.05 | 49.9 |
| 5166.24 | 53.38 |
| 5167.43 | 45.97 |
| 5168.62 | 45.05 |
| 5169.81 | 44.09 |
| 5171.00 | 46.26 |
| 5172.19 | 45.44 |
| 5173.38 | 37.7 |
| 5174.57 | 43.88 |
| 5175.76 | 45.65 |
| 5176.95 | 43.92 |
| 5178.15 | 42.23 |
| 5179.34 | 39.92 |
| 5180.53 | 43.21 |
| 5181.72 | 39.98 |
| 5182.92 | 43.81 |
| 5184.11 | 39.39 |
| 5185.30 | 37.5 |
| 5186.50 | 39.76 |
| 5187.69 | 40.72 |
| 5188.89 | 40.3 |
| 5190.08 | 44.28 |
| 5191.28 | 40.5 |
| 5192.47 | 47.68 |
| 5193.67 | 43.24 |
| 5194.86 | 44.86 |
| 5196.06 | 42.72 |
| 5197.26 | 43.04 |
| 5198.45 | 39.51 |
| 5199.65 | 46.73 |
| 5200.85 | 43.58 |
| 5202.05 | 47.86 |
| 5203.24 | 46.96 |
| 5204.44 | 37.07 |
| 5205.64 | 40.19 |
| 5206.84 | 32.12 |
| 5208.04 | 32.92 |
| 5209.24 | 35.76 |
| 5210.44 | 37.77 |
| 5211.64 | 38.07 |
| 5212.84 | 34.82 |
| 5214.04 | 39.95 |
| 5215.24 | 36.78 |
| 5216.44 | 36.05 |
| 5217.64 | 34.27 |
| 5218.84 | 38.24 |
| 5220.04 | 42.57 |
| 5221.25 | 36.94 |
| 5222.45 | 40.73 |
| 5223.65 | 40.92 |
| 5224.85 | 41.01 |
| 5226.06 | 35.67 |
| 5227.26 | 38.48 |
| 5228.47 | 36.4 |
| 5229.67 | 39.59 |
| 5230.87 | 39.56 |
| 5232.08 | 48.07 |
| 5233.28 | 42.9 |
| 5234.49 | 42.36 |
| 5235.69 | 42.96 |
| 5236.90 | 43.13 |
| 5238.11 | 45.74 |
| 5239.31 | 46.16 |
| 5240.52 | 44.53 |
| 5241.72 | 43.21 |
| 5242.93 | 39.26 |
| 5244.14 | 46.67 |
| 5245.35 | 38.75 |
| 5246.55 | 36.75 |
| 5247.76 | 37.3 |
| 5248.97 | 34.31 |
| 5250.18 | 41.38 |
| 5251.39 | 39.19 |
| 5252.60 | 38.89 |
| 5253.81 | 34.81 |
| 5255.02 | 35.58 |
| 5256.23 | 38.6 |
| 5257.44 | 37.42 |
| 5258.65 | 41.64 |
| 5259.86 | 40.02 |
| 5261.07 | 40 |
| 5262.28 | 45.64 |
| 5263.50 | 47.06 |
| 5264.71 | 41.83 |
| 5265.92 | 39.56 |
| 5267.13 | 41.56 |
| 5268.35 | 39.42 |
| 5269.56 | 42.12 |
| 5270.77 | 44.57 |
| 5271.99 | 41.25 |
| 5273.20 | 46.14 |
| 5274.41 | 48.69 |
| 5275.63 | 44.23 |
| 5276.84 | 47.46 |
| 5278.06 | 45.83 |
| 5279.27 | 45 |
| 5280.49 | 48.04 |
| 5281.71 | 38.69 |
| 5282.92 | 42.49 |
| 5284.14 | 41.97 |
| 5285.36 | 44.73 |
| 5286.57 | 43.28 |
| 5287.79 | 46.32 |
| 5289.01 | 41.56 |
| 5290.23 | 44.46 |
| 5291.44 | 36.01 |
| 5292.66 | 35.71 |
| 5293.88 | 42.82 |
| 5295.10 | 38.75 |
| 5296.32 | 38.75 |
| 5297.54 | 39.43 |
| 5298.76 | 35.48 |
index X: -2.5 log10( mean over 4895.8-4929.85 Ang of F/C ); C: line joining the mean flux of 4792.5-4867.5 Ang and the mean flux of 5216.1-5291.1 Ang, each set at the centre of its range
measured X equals 0.28 mag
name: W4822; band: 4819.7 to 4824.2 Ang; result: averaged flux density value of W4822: 46.6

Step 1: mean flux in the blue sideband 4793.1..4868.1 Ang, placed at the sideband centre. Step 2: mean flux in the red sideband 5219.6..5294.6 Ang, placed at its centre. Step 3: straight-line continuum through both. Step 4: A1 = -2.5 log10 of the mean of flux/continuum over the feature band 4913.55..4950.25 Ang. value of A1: 0.29 mag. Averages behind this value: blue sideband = 66.9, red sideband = 41.6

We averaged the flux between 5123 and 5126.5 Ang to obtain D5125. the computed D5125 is 34.3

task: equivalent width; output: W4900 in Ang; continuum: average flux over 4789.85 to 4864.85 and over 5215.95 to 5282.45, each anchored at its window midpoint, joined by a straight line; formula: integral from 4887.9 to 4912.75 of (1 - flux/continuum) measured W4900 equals 5.7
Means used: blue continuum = 62.2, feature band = 45.3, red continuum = 41.2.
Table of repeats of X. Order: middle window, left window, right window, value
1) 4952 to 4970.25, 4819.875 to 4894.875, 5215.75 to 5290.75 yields 0.42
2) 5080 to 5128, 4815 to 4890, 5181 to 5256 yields 0.35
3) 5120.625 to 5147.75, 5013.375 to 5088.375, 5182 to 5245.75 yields 0.07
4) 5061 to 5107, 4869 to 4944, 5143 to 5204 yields 0.20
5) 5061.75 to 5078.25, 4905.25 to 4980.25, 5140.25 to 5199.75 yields 0.09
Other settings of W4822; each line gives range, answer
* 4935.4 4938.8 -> 44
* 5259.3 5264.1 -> 43.2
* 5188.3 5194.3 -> 43.3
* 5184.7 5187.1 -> 38.7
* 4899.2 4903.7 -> 45.7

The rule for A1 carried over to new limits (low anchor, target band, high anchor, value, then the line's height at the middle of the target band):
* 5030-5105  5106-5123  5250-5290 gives 0.07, 39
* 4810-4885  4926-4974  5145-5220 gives 0.39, 63.7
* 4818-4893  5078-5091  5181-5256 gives 0.43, 52.7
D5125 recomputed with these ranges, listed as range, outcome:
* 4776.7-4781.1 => 37.8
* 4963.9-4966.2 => 41.1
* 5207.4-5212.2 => 36.1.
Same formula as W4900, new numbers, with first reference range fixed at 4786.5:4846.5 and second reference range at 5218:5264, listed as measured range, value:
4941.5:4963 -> -0.6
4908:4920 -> -0.6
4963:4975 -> 1.5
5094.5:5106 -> 1.1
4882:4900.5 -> -1.5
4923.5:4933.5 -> -1.7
